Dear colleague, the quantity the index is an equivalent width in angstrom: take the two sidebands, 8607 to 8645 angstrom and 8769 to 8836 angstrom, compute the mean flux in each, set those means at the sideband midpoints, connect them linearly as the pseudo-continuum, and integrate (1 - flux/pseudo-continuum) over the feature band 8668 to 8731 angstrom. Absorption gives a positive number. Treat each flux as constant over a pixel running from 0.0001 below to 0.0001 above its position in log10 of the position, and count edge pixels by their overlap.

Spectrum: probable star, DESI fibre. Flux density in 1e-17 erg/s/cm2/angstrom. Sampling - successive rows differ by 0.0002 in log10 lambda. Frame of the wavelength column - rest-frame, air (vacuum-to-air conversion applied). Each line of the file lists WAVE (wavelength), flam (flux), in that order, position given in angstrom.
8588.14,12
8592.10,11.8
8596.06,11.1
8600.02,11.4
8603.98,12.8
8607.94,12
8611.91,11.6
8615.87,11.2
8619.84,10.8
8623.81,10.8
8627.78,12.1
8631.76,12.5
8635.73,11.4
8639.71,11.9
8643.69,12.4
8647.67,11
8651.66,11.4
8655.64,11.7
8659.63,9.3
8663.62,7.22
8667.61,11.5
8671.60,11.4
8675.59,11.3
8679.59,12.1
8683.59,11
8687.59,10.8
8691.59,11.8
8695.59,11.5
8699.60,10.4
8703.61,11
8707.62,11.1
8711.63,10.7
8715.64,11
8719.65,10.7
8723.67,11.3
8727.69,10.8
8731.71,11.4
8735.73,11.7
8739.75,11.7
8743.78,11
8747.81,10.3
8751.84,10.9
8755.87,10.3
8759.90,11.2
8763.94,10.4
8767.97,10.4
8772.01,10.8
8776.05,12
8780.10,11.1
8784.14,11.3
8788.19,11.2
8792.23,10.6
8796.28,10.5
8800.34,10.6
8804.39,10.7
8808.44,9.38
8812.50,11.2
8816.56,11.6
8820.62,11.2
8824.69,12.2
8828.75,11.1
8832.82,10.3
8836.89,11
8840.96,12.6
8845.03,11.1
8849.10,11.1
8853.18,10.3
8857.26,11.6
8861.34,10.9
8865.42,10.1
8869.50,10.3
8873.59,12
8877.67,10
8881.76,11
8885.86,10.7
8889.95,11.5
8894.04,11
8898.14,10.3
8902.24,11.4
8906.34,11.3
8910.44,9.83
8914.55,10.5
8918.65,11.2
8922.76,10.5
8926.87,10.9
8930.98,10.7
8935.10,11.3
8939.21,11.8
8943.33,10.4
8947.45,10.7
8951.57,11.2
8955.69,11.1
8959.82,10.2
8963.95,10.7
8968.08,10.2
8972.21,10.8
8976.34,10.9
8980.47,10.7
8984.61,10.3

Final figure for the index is 1.3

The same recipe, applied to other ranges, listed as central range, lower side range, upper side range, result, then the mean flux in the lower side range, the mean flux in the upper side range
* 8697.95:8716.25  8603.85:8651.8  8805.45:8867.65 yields 0.9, 11.7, 11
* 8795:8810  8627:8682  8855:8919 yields 0.9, 11.2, 10.8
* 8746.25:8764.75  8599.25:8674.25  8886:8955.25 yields 0.8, 11.3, 10.9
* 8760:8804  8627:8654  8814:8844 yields 2.3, 11.8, 11.4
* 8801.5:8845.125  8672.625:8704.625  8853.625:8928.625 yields -0.6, 11.2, 10.8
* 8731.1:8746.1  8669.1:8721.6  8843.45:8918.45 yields -0.5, 11.1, 10.8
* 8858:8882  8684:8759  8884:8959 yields 0.4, 11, 10.9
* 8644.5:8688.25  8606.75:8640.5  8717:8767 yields 2.0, 11.6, 11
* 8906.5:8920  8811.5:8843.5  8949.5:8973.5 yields 0.4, 11.4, 10.7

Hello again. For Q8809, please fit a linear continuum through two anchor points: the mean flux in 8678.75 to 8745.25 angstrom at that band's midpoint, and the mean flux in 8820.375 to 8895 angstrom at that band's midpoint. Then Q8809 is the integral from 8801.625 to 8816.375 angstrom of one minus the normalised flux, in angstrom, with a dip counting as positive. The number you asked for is 0.7 angstrom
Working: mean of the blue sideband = 11.2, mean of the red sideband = 11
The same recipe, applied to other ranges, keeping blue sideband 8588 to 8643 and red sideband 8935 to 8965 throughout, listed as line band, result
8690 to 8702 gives 0.30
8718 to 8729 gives 0.46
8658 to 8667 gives 2.22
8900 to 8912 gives 0.15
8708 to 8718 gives 0.50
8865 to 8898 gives 0.70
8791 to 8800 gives 0.57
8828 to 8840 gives 0.26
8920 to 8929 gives 0.19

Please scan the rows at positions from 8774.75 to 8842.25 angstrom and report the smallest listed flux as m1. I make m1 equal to 9.38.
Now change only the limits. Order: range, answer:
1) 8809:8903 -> 10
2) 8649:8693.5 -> 7.22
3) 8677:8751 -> 10.3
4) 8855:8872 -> 10.1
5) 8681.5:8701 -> 10.4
